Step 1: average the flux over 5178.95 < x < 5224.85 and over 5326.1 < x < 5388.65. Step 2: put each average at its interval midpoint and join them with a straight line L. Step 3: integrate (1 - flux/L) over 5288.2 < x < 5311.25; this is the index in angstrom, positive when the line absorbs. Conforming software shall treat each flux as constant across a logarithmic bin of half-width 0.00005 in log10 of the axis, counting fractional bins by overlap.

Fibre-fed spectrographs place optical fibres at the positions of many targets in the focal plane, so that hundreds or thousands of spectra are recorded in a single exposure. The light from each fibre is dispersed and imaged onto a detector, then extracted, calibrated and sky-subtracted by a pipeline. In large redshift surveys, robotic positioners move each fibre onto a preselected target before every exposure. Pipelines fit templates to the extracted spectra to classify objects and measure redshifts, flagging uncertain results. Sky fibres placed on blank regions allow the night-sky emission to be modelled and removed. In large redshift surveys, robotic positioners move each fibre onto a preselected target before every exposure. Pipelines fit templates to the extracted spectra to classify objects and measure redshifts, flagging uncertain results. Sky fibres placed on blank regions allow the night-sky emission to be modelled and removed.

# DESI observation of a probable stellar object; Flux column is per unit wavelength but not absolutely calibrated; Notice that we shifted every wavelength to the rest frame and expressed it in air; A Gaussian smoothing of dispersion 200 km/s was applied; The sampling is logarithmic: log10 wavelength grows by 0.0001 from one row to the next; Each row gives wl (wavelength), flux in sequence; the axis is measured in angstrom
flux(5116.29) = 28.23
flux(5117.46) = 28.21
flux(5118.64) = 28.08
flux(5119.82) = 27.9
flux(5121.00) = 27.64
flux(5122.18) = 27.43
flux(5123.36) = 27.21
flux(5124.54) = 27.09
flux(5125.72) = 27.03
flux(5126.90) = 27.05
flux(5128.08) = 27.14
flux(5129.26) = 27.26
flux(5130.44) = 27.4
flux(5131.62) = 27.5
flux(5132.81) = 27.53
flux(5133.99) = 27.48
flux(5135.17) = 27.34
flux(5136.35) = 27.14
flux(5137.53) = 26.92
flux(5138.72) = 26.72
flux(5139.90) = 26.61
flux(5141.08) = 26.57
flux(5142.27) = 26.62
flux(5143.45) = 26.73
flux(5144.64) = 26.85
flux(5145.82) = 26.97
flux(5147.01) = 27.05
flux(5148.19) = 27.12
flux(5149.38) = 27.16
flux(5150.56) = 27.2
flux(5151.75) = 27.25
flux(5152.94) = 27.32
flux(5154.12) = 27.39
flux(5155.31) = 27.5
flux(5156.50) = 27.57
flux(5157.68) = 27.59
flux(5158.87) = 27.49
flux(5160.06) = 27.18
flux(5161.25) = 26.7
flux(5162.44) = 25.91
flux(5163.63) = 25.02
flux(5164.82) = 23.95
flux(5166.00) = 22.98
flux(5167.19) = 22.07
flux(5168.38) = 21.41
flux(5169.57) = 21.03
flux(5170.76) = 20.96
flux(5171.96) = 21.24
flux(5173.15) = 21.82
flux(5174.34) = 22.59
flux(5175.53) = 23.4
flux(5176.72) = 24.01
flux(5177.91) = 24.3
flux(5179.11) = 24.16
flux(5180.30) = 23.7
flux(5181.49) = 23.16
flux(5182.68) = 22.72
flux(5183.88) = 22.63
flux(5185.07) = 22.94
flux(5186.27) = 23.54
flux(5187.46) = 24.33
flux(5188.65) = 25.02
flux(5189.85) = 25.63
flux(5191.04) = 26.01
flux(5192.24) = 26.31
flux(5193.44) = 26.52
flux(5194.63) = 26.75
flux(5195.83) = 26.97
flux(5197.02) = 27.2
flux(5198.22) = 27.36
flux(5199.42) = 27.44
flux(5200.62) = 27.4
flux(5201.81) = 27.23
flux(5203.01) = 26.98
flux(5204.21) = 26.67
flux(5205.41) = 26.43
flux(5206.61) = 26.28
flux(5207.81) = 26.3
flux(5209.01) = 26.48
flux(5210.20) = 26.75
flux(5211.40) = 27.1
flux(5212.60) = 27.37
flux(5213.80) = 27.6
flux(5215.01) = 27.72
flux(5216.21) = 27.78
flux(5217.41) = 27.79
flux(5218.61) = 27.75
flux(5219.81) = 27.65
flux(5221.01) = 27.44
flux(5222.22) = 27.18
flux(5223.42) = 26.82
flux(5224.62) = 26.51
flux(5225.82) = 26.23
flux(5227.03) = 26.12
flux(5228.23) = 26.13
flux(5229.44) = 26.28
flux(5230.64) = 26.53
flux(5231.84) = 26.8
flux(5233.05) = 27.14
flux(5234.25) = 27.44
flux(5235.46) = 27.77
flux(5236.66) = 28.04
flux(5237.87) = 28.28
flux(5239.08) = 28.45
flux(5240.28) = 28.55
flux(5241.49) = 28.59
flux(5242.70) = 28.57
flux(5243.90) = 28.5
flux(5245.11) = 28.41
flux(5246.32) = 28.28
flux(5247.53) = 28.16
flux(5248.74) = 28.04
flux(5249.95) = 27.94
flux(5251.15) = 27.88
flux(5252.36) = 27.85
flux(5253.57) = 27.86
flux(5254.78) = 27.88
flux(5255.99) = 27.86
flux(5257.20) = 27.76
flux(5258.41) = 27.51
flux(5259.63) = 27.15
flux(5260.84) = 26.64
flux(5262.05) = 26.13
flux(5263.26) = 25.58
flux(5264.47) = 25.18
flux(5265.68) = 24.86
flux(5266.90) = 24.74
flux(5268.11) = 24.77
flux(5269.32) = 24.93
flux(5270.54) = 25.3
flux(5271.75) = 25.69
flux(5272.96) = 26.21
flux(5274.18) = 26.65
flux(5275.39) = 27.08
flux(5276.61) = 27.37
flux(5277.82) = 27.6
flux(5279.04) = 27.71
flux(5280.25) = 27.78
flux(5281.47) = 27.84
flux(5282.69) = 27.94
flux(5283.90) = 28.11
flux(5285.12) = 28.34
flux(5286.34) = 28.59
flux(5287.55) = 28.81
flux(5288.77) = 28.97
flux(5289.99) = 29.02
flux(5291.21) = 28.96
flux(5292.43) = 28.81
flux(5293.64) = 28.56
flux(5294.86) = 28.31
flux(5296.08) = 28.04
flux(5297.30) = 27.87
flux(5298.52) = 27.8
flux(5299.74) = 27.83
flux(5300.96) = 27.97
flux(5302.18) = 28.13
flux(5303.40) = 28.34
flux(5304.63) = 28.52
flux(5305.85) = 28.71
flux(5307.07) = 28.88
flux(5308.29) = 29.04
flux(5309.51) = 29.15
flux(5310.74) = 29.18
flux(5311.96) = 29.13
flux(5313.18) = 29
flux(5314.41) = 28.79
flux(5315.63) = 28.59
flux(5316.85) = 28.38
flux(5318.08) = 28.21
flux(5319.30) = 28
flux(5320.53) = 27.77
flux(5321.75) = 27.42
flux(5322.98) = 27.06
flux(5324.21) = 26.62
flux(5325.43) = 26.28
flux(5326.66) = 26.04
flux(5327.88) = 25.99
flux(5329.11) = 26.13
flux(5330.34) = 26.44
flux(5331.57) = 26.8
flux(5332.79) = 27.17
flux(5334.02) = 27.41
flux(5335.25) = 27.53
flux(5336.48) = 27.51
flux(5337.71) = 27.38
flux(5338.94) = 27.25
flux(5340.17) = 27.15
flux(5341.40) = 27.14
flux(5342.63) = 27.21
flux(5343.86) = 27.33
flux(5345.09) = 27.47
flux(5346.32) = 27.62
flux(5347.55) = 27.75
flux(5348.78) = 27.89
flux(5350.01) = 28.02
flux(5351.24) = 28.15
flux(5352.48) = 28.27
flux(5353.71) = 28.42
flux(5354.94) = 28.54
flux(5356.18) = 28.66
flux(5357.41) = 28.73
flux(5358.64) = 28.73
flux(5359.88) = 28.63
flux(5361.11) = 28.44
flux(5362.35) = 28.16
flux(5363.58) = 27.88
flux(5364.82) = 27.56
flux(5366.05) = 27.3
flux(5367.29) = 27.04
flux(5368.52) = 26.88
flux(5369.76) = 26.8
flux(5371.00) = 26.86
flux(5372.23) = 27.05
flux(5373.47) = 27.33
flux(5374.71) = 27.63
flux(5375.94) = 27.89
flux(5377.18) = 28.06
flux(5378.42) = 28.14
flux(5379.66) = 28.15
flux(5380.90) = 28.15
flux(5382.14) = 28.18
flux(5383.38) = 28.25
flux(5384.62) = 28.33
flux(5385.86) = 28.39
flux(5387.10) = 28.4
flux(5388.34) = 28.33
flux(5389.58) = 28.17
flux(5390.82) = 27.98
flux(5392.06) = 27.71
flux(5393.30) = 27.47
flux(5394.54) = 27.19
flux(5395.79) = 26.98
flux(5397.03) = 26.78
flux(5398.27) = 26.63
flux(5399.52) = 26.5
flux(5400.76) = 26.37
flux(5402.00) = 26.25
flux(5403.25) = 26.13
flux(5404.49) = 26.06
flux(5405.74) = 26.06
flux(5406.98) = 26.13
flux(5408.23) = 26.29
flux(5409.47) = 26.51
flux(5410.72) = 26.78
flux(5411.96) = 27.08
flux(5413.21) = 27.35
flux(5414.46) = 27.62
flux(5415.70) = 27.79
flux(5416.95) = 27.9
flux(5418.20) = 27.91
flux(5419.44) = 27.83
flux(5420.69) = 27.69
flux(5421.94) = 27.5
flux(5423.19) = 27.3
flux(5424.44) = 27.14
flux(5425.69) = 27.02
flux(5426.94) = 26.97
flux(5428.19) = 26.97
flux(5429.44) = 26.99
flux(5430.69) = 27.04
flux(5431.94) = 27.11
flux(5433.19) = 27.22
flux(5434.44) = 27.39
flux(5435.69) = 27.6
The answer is -1.2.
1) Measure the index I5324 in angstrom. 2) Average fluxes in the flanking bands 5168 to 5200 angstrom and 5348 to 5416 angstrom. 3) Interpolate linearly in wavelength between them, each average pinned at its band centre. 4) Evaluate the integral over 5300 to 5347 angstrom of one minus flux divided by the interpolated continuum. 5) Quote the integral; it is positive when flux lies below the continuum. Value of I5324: -2.0 angstrom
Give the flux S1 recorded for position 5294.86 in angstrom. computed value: 28.31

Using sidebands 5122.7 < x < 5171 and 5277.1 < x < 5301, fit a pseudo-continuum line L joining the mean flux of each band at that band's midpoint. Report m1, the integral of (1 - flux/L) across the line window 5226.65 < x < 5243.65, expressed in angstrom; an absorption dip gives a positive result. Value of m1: 0.01 angstrom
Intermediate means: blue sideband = 26.4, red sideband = 28.3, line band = 27.5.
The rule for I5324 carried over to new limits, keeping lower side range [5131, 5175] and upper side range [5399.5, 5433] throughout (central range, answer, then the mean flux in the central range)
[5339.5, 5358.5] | -0.9 angstrom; 27.9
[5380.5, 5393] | -0.6 angstrom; 28.2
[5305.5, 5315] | -0.9 angstrom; 29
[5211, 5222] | -0.6 angstrom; 27.6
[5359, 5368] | -0.4 angstrom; 27.9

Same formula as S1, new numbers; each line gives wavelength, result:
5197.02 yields 27.2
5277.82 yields 27.6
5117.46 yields 28.21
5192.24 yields 26.31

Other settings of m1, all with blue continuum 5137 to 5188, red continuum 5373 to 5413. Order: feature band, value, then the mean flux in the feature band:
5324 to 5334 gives 0.07 angstrom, 26.5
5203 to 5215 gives -0.63 angstrom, 26.8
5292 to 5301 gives -0.61 angstrom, 28.2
